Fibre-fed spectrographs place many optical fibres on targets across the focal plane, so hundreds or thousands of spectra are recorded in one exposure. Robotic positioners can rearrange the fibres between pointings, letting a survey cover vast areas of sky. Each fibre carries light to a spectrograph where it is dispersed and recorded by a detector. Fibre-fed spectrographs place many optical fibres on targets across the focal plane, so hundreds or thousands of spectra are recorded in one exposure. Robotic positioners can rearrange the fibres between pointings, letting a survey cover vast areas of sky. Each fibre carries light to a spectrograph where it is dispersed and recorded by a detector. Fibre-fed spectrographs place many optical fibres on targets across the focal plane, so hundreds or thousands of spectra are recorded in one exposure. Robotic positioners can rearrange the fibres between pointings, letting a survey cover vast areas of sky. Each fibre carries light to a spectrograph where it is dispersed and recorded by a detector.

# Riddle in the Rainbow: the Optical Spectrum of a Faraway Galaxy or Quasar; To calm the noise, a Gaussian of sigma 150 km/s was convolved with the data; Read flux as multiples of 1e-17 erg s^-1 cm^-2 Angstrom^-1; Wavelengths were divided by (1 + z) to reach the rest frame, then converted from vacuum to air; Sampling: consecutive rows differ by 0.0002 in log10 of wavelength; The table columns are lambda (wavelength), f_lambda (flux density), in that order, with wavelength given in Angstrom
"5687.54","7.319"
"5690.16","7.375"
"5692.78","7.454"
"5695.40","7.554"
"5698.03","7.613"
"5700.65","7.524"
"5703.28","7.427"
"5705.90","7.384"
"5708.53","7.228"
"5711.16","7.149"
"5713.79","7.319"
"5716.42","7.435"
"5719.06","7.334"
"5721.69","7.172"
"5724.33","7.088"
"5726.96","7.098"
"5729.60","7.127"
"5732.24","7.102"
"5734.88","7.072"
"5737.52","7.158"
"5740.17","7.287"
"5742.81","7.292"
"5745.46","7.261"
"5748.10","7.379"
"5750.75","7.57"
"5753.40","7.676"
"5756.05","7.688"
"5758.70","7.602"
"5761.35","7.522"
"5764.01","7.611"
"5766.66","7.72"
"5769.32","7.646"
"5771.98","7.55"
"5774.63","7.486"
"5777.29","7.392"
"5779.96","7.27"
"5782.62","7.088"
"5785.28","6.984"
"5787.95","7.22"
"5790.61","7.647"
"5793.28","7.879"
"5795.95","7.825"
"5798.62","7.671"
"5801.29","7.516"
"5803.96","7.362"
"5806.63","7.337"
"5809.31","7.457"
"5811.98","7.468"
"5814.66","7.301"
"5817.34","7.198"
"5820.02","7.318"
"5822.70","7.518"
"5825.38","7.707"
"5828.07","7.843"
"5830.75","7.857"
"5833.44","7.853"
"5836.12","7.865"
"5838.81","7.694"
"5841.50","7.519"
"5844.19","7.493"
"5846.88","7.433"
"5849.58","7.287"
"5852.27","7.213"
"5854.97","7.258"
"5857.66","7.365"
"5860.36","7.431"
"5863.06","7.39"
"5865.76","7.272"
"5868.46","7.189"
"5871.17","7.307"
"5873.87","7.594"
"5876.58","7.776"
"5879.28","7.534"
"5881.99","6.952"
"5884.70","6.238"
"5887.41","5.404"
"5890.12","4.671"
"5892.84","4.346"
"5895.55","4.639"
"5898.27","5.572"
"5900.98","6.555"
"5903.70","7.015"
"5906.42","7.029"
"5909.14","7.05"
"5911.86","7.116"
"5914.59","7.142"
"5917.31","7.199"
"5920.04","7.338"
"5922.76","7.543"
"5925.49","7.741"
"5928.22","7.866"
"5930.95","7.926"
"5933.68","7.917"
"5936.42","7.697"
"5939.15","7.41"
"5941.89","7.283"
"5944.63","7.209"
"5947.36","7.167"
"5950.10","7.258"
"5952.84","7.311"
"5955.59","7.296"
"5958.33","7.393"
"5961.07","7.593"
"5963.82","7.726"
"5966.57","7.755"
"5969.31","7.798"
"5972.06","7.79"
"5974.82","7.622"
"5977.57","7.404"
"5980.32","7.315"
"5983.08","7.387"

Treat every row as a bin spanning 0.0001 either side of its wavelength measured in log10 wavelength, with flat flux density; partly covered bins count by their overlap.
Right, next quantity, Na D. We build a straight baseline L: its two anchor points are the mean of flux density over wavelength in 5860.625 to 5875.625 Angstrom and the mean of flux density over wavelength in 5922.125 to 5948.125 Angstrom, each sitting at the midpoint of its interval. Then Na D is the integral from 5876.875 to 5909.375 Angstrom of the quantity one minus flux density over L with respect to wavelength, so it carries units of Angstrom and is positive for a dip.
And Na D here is 5.86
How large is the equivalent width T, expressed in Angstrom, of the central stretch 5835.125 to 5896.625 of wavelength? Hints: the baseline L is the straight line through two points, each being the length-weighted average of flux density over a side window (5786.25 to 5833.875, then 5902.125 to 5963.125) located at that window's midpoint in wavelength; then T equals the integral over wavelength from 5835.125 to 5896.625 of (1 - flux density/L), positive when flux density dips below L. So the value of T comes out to 4.6 Angstrom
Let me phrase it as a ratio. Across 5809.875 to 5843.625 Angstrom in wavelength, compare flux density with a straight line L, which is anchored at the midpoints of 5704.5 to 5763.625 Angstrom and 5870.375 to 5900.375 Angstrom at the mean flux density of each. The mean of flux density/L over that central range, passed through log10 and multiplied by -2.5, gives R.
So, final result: -0.15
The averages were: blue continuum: 7.32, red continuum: 6.17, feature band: 7.59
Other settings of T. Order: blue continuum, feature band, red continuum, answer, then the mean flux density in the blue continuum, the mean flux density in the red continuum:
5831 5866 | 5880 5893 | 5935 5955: 3.0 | 7.49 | 7.33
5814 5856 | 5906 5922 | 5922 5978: 0.8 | 7.53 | 7.56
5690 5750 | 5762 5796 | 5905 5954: -0.7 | 7.3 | 7.4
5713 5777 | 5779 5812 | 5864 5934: -1.1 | 7.38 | 6.83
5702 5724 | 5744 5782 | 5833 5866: -0.8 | 7.3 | 7.46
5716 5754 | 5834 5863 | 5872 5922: -3.1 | 7.26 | 6.53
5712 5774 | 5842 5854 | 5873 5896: -1.7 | 7.38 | 6.15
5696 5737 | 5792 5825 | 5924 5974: -0.5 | 7.27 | 7.56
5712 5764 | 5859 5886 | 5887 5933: -1.9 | 7.33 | 6.64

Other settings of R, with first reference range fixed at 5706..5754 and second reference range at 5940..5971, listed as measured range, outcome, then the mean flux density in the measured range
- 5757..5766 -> -0.05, 7.6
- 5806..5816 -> -0.01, 7.39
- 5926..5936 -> -0.06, 7.87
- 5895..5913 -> 0.14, 6.5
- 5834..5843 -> -0.05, 7.71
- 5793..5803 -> -0.05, 7.69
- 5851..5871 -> 0.01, 7.3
